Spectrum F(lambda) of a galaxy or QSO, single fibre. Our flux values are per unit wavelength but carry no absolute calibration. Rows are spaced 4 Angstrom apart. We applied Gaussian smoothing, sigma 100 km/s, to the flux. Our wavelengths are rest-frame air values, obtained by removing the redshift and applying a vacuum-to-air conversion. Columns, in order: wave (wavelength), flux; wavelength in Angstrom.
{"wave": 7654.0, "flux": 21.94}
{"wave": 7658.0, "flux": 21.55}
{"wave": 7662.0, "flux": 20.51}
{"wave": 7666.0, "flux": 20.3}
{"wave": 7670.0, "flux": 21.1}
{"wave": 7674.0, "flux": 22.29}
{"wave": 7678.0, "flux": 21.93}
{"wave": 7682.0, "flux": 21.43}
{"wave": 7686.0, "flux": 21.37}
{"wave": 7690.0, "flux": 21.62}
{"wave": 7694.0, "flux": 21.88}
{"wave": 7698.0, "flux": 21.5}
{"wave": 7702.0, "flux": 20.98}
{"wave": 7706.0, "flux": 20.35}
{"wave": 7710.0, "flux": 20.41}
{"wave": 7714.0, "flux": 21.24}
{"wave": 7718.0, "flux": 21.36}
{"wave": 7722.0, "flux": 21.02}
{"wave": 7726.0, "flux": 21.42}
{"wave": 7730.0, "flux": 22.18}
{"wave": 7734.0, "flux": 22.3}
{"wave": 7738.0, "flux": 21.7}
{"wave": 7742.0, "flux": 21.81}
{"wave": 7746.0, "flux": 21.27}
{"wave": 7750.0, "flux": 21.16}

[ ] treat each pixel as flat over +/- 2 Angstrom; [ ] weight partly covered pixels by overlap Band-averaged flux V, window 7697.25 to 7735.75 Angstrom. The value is 21.3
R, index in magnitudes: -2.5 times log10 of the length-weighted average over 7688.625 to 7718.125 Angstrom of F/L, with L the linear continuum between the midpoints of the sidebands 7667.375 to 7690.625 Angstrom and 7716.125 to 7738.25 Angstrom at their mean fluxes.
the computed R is 0.02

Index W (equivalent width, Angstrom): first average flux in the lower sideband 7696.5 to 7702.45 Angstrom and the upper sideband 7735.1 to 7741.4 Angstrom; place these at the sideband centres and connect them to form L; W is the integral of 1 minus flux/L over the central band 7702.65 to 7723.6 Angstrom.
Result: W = 0.6 Angstrom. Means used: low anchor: 21.3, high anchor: 21.8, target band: 20.9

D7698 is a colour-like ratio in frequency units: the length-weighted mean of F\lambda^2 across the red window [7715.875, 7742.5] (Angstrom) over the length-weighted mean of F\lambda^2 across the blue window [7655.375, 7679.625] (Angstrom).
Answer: 1.0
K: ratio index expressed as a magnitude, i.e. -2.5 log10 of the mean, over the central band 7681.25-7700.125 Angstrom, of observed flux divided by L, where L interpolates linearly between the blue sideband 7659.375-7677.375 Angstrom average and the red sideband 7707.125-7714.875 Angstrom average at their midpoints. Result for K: -0.03 mag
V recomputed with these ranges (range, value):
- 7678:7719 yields 21.2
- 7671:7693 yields 21.7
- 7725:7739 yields 21.9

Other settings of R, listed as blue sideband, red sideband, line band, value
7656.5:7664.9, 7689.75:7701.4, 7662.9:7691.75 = -0.01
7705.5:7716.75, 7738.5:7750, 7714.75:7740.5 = -0.03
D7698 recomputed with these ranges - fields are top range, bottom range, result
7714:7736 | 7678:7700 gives 1.01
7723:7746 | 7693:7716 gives 1.04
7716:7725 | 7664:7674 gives 1.02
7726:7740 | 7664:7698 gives 1.04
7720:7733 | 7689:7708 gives 1.02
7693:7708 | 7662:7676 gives 1.01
